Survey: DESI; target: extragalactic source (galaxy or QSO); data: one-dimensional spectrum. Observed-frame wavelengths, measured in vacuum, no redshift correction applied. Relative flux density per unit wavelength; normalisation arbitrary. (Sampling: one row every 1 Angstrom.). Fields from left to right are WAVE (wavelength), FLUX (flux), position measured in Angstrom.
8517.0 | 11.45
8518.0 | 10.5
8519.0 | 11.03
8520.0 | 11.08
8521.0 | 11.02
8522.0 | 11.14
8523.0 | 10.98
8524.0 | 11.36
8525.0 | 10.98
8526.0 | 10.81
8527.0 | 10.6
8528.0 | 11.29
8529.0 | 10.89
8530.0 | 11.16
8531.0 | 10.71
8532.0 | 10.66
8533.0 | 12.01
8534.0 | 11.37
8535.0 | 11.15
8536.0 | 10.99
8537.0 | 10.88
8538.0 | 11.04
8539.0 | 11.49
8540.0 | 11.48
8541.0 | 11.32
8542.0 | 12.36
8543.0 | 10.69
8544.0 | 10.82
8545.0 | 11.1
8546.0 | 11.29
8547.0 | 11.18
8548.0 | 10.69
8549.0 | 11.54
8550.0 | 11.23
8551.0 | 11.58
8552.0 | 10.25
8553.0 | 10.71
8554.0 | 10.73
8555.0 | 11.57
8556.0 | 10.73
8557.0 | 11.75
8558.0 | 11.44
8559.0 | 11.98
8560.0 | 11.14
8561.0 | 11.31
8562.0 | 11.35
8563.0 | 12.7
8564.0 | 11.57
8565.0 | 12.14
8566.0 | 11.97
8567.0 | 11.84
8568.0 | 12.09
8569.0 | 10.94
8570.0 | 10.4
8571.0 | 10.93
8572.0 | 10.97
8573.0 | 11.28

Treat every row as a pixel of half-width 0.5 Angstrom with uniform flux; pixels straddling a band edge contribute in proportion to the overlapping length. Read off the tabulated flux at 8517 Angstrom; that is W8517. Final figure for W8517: 11.45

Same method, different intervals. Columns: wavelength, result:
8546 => 11.29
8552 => 10.25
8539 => 11.49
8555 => 11.57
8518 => 10.5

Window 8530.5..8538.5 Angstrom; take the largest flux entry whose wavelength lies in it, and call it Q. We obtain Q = 12.01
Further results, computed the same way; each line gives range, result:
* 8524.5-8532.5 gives 11.29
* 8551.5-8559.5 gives 11.98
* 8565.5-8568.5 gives 12.09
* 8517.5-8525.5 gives 11.36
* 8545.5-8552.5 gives 11.58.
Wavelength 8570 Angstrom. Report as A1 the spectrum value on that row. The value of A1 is 10.4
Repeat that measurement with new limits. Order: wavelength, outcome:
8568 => 12.09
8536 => 10.99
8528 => 11.29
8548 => 10.69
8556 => 10.73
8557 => 11.75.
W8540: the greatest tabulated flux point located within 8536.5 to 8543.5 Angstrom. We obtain 12.36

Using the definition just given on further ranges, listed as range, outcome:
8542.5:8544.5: 10.82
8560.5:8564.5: 12.7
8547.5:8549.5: 11.54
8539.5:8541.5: 11.48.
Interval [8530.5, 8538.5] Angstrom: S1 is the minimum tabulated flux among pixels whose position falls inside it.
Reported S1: 10.66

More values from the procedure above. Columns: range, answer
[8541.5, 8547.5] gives 10.69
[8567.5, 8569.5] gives 10.94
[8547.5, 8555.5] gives 10.25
